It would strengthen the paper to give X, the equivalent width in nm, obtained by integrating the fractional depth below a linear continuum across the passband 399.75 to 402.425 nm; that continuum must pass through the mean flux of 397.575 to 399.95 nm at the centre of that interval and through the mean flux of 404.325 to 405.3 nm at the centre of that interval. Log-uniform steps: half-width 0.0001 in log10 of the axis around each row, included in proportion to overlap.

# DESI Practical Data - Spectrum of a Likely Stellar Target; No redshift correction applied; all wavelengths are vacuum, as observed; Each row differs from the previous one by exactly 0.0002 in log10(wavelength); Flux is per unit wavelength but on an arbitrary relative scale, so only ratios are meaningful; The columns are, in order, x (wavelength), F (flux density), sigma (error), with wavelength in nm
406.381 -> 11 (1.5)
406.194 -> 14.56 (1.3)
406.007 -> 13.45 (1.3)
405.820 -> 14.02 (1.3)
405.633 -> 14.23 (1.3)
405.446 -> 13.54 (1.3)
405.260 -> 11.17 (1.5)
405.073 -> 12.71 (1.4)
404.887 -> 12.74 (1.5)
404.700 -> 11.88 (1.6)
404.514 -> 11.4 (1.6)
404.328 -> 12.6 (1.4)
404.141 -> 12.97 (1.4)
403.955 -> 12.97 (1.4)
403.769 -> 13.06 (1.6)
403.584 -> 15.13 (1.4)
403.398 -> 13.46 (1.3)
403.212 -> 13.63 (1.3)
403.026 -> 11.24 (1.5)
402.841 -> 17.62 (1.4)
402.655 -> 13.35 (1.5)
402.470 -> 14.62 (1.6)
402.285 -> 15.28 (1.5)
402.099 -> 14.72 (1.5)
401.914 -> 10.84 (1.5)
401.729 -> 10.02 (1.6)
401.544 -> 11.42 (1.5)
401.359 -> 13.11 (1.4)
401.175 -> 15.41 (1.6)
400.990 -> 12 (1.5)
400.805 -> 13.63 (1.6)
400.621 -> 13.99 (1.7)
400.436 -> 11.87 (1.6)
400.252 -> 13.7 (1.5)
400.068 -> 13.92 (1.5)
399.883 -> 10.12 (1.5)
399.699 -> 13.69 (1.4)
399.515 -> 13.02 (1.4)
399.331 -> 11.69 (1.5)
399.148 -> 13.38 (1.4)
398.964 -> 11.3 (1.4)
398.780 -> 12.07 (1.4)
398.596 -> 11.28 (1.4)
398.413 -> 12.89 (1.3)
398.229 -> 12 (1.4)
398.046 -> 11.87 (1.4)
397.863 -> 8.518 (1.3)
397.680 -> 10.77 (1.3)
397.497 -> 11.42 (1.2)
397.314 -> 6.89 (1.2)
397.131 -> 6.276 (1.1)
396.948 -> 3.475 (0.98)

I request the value -0.23 nm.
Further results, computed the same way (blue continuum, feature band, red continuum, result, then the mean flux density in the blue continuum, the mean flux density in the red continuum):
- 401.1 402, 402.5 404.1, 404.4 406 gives -0.180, 12.1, 12.8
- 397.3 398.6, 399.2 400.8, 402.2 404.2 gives -0.095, 10.9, 14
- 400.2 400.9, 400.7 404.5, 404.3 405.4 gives -0.180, 13.3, 12.1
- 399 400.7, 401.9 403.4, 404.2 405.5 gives -0.187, 12.8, 12.3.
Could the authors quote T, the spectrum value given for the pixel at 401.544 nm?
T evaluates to 11.42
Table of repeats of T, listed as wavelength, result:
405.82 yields 14.02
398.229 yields 12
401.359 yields 13.11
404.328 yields 12.6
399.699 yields 13.69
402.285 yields 15.28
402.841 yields 17.62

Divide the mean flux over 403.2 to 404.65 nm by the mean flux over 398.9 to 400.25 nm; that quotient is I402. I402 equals 1.04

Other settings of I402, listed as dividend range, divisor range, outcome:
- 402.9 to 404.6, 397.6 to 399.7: 1.10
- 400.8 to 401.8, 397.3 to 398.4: 1.18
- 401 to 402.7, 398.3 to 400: 1.08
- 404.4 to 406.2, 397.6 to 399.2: 1.12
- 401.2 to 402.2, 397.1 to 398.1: 1.31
